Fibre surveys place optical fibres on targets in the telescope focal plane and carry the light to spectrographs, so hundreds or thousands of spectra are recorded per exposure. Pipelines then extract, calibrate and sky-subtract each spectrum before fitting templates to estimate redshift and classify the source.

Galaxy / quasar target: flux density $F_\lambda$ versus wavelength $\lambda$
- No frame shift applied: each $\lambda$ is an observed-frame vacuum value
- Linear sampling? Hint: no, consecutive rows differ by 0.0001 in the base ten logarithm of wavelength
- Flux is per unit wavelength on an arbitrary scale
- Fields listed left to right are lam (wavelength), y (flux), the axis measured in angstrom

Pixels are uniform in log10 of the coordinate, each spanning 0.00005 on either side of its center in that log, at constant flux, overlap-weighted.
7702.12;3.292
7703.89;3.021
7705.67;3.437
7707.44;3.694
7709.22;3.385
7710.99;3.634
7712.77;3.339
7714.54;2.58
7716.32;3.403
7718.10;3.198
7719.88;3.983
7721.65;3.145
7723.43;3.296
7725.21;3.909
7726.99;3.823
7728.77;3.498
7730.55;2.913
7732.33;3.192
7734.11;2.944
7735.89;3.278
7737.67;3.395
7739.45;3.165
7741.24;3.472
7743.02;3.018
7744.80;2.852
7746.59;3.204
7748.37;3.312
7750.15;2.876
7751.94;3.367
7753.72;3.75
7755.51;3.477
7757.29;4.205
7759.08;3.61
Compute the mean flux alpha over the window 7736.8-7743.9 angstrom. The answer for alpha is 3.26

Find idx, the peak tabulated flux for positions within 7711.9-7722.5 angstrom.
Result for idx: 3.983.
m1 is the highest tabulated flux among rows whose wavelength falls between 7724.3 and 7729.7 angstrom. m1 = 3.909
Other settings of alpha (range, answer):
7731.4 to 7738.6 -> 3.2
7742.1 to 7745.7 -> 2.94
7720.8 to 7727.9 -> 3.54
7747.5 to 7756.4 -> 3.36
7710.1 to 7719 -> 3.23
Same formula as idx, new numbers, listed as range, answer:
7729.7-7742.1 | 3.472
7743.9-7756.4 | 3.75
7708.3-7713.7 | 3.634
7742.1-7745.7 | 3.018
